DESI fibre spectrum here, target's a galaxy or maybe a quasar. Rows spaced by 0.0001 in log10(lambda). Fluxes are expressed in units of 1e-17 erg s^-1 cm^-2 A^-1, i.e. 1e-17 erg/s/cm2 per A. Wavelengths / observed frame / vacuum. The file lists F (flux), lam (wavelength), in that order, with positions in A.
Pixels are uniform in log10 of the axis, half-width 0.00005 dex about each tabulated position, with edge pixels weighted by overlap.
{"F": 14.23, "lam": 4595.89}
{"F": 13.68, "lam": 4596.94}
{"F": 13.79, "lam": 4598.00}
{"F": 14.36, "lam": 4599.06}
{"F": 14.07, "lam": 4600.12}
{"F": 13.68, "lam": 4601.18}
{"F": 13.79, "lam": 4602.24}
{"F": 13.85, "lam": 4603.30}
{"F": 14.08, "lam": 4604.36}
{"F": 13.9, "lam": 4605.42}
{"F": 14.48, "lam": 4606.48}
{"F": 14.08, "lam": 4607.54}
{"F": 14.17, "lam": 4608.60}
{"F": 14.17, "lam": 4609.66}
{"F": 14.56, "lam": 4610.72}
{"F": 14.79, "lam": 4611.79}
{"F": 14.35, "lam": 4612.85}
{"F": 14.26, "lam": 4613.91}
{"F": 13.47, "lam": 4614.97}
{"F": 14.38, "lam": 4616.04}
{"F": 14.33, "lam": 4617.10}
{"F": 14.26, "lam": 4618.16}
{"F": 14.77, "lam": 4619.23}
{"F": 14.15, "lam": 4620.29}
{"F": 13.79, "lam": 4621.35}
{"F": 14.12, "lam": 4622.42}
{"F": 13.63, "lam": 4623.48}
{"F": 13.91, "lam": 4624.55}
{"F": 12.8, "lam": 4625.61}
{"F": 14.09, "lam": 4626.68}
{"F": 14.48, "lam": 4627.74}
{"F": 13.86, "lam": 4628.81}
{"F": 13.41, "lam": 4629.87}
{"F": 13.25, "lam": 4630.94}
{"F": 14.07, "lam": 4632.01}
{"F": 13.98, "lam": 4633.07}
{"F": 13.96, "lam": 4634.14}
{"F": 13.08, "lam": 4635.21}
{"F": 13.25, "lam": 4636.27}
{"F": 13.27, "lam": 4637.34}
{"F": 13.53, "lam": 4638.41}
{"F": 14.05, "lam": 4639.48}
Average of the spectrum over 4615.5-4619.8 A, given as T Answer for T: 14.4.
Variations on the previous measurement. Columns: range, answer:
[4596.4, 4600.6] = 14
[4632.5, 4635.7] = 13.7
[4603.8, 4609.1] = 14.1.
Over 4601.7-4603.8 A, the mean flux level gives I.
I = 13.8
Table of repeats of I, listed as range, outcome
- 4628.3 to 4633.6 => 13.7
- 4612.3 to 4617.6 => 14.2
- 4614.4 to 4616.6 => 13.9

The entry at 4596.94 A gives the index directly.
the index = 13.68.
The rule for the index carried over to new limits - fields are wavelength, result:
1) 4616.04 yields 14.38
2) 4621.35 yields 13.79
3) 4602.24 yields 13.79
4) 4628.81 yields 13.86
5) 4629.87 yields 13.41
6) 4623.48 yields 13.63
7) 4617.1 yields 14.33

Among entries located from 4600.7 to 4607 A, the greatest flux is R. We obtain 14.48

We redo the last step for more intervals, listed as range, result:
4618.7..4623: 14.77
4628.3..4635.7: 14.07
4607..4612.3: 14.79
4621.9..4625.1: 14.12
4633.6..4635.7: 13.96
